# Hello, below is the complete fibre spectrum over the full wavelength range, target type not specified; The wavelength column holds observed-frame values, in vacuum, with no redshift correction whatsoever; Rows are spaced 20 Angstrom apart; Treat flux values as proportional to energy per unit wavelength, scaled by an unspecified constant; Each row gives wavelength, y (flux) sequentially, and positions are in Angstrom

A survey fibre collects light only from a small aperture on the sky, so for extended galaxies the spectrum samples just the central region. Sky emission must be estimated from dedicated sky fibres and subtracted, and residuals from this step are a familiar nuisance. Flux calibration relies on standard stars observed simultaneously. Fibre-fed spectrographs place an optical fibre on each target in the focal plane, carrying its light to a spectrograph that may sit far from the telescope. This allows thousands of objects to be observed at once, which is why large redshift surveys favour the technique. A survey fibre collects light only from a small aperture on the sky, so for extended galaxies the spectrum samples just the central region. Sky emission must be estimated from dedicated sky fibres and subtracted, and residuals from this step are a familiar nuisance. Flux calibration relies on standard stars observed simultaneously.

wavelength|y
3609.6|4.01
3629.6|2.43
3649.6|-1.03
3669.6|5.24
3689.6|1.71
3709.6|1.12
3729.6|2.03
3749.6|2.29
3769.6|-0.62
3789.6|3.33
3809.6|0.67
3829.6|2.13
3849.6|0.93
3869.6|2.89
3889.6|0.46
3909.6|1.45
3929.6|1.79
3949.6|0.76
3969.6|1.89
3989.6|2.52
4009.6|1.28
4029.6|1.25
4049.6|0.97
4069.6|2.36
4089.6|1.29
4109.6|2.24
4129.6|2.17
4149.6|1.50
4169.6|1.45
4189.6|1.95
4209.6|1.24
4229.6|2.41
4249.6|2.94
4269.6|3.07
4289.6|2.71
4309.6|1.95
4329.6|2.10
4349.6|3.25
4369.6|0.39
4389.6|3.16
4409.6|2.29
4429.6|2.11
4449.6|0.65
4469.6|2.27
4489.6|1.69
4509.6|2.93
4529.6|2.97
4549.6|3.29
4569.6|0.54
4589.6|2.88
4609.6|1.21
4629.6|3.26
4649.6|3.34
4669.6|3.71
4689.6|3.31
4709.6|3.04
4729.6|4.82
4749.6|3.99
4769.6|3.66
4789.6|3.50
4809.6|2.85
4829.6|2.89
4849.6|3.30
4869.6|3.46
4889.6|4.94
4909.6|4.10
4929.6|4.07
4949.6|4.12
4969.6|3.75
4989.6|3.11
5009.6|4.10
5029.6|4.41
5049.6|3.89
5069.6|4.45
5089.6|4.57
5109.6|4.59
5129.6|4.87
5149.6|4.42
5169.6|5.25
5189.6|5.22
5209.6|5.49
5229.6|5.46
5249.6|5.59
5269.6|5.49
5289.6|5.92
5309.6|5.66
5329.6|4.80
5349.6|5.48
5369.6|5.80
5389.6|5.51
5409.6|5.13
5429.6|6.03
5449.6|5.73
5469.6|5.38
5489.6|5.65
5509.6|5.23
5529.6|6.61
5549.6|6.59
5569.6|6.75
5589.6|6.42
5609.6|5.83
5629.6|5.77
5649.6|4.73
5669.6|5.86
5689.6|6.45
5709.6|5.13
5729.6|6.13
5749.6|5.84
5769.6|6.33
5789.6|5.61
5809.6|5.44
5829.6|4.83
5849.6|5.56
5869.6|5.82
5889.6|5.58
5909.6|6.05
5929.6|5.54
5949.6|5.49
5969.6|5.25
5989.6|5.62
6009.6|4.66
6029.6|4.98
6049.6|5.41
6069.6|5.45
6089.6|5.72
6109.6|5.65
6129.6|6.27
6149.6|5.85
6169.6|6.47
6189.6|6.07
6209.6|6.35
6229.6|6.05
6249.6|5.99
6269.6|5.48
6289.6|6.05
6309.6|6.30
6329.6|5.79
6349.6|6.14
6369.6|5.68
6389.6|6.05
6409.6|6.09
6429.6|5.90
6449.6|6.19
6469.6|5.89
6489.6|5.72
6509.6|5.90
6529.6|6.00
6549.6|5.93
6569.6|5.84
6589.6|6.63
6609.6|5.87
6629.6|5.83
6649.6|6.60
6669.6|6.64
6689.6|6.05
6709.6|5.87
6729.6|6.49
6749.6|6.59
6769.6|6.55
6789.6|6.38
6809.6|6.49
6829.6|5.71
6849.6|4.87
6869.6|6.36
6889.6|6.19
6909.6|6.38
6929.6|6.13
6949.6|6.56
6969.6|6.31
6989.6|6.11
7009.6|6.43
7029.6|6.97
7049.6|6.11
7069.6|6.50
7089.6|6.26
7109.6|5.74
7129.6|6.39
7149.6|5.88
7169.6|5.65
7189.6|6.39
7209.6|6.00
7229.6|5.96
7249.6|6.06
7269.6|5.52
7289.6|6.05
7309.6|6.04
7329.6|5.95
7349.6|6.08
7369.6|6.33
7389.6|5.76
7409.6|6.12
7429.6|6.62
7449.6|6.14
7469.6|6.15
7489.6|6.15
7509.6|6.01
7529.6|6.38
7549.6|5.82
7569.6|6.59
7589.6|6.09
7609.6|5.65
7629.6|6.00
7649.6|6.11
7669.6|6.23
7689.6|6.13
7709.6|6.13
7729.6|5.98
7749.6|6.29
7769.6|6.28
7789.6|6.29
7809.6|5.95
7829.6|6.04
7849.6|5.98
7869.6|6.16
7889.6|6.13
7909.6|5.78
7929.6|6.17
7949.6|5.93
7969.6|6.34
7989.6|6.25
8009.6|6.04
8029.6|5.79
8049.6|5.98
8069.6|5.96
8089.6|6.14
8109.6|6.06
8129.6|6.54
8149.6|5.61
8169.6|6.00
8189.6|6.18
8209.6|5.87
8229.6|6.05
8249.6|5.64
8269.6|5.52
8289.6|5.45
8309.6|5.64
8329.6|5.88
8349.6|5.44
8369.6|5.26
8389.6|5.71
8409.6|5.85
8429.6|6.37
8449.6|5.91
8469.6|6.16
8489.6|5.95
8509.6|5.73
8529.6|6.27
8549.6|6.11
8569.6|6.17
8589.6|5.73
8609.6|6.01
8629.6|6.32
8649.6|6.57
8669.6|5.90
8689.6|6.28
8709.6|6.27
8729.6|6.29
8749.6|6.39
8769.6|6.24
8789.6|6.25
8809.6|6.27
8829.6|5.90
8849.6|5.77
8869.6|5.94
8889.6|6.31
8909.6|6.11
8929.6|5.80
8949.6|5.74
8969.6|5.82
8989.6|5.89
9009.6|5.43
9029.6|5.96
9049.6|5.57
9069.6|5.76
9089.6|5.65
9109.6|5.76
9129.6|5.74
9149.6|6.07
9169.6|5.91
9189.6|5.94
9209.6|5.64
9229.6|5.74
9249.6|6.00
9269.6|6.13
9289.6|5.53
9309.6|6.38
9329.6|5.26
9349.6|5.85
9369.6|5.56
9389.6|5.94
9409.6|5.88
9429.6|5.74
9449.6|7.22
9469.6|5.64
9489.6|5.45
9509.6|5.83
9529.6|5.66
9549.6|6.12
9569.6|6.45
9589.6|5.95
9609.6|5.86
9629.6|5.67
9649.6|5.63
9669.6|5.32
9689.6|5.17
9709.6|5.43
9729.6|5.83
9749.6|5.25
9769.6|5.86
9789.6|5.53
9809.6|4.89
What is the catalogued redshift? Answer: 0.161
